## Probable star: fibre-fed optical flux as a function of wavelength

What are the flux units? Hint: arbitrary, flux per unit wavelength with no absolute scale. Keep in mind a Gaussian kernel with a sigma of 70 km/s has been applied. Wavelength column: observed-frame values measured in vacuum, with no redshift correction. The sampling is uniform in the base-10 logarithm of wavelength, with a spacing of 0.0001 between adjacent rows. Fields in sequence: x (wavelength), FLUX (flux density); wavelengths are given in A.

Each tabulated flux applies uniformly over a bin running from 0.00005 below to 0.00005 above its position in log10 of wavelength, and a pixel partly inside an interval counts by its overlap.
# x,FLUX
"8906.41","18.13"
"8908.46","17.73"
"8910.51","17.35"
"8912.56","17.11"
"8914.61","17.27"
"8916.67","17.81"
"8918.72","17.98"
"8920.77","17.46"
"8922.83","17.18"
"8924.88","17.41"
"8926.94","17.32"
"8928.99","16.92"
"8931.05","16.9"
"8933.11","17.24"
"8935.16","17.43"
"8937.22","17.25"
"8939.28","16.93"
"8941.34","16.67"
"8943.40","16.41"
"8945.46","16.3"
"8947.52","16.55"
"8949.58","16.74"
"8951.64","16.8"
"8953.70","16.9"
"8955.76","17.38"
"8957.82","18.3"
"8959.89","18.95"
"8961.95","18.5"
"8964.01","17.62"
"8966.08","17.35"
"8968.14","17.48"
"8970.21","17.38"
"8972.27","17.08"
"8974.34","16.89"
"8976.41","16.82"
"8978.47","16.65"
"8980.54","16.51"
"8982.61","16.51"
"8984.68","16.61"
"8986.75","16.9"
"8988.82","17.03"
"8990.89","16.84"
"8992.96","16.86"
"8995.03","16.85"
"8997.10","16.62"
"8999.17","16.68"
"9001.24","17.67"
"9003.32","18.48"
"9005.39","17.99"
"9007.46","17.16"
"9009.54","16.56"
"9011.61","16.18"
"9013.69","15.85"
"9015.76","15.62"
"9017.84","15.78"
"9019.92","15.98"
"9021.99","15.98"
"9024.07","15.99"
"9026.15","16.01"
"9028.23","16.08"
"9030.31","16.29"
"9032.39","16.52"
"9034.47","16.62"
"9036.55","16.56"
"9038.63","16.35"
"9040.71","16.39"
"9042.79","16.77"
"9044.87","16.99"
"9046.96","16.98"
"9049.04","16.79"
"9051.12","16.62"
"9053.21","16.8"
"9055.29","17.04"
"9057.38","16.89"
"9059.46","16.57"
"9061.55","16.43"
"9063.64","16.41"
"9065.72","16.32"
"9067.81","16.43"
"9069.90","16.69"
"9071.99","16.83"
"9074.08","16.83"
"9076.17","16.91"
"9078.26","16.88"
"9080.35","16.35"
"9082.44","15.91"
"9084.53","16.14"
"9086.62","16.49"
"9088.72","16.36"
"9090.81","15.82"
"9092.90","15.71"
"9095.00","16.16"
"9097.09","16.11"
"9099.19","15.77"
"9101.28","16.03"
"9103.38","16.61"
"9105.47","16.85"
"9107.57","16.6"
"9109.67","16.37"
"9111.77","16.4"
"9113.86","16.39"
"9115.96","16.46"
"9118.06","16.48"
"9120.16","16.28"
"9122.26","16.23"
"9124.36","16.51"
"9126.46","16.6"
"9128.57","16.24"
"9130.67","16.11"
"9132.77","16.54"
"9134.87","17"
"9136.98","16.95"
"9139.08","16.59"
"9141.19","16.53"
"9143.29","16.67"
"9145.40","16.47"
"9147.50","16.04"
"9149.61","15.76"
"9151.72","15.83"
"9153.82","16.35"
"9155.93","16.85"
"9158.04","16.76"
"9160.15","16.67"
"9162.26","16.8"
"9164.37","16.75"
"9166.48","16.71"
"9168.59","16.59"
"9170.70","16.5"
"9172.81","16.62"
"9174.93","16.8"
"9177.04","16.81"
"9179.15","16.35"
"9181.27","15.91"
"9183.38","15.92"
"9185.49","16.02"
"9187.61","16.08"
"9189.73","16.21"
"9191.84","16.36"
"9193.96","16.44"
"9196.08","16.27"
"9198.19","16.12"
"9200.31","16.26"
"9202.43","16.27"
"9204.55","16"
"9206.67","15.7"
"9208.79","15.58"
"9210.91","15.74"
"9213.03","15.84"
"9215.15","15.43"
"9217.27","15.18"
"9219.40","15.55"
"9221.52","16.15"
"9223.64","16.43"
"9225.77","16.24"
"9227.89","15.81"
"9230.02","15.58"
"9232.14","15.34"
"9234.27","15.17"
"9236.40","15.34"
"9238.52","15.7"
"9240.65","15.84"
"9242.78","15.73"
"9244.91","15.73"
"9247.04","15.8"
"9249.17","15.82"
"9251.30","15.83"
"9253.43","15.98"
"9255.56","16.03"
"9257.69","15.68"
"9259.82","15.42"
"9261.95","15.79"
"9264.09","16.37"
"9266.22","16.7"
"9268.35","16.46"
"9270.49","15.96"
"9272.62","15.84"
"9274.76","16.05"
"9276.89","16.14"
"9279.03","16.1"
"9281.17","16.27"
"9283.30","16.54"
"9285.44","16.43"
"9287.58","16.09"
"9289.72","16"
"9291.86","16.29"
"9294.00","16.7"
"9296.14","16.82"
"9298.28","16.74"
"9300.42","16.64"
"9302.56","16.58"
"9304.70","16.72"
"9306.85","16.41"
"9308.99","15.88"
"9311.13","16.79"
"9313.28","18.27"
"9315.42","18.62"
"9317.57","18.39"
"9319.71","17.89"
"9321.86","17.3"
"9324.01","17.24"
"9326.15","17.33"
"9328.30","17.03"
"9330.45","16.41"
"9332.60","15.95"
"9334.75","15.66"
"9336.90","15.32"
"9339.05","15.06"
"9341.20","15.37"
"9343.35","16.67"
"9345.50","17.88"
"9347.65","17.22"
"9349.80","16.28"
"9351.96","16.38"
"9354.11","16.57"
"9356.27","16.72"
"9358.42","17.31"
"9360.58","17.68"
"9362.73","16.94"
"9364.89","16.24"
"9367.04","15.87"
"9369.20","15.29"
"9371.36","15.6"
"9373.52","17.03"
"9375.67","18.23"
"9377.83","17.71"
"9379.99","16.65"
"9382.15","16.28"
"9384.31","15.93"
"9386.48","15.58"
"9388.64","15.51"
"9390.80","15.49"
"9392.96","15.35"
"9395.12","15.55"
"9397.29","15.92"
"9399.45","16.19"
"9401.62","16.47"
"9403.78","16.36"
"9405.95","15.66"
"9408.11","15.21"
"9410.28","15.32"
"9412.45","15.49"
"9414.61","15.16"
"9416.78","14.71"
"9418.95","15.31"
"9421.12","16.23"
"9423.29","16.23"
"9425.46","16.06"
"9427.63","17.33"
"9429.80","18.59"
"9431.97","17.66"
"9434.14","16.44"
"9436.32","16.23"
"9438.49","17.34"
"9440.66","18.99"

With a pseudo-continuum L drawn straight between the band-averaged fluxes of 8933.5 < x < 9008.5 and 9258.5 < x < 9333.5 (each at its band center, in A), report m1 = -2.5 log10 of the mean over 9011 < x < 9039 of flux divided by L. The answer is 0.06 mag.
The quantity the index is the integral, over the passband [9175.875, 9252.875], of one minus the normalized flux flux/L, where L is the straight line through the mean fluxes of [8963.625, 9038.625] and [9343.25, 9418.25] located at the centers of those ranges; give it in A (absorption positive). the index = 2.50 A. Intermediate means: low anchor 16.7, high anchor 16.2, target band 15.9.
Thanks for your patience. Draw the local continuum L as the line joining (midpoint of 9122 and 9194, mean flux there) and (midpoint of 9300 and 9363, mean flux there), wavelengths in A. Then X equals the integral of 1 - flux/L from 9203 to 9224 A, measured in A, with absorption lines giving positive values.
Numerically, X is 1.0 A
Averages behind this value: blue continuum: 16.4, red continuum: 16.8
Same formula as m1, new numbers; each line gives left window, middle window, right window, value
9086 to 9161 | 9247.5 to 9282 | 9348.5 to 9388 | 0.03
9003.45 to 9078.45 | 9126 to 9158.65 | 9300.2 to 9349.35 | 0.01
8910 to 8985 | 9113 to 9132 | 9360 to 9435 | 0.03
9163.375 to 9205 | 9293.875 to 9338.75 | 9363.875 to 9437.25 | -0.04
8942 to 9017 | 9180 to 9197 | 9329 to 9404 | 0.03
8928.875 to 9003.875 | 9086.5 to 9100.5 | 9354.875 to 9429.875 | 0.05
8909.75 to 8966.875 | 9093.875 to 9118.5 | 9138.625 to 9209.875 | 0.02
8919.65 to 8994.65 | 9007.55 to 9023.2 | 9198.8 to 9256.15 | 0.05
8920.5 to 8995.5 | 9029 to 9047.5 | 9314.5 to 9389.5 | 0.03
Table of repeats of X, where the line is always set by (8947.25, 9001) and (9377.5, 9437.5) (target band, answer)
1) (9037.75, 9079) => 0.5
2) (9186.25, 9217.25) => 1.1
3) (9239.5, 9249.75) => 0.4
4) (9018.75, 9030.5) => 0.7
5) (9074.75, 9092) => 0.5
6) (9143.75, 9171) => 0.3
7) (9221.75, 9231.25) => 0.3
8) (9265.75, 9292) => 0.3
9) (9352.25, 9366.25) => -0.6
